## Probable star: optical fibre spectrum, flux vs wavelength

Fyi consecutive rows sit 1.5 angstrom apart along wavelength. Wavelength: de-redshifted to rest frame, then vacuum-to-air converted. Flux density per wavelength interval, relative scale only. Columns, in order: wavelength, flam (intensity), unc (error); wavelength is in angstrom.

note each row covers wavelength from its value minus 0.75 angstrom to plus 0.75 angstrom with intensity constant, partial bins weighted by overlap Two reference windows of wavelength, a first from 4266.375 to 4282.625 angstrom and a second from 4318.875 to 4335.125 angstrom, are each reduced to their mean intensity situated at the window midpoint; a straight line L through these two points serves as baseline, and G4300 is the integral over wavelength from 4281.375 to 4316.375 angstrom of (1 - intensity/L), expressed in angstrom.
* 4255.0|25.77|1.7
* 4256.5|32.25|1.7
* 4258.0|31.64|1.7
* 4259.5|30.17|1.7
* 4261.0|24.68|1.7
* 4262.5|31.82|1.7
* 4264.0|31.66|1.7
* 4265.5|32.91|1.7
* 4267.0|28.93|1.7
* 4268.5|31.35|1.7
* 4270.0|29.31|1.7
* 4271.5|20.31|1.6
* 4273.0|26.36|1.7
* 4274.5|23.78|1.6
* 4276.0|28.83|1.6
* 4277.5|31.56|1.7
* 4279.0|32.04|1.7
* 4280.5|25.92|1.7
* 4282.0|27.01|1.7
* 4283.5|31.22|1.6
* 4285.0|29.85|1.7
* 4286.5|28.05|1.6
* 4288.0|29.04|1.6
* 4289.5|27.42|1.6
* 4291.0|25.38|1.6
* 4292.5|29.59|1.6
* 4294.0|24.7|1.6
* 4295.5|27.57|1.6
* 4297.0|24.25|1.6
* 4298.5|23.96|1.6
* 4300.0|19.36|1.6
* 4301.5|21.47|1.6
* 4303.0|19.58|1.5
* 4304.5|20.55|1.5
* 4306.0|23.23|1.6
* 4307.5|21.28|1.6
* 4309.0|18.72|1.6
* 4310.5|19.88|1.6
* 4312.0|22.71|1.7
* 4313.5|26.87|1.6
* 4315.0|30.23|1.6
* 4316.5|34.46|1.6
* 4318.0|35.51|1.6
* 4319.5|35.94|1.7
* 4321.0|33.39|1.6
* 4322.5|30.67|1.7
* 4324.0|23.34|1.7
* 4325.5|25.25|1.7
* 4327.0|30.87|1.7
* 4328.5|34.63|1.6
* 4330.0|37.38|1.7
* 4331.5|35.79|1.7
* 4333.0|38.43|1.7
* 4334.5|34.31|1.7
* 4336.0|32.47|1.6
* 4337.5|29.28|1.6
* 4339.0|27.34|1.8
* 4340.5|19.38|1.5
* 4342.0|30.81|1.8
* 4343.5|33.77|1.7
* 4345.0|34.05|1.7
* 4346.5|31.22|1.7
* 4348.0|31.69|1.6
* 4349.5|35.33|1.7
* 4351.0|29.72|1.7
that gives 5.8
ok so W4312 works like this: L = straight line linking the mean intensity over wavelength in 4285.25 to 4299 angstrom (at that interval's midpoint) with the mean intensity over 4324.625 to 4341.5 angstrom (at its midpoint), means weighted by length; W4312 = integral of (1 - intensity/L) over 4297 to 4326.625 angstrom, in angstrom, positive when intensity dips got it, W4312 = 3.5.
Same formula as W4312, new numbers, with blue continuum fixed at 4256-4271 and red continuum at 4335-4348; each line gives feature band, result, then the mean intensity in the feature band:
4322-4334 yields -0.83 angstrom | 32.1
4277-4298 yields 1.50 angstrom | 28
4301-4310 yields 2.80 angstrom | 20.8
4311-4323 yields -0.37 angstrom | 31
